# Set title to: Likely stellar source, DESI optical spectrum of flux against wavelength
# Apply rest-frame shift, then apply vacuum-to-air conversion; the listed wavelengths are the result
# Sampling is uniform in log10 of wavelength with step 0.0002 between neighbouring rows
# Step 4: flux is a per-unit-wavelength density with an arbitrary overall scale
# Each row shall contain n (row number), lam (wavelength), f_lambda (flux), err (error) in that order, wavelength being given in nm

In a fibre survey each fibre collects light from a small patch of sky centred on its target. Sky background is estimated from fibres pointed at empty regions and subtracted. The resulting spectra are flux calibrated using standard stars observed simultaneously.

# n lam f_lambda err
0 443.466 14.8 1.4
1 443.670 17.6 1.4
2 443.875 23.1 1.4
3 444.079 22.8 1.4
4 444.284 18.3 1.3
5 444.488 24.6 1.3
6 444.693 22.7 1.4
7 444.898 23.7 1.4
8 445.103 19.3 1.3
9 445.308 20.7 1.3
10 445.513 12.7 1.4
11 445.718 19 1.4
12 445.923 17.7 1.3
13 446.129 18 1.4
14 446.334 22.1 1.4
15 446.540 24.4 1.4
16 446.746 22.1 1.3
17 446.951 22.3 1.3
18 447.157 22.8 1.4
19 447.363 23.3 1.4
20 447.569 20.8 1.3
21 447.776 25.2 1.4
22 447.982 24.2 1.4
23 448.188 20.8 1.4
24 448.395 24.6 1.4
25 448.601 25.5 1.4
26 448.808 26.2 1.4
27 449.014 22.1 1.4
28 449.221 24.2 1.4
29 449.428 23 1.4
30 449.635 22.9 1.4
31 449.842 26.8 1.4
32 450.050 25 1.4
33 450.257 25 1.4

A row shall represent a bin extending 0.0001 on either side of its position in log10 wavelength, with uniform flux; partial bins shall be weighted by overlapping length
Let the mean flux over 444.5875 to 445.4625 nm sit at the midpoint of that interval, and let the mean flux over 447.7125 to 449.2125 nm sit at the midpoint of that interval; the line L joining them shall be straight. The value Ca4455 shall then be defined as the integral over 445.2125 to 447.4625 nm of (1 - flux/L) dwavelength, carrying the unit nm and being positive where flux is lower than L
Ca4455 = 0.18 nm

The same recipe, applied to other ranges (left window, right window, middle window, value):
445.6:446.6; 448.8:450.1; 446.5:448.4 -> -0.115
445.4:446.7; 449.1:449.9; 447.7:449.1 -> -0.102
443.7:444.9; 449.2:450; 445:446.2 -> 0.252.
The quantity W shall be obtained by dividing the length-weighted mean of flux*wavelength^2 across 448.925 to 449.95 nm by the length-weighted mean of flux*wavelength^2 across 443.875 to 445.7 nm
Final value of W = 1.2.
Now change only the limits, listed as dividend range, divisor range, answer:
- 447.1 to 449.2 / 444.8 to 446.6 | 1.22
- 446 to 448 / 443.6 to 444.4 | 1.10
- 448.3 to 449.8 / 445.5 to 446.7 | 1.25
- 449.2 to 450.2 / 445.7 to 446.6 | 1.23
